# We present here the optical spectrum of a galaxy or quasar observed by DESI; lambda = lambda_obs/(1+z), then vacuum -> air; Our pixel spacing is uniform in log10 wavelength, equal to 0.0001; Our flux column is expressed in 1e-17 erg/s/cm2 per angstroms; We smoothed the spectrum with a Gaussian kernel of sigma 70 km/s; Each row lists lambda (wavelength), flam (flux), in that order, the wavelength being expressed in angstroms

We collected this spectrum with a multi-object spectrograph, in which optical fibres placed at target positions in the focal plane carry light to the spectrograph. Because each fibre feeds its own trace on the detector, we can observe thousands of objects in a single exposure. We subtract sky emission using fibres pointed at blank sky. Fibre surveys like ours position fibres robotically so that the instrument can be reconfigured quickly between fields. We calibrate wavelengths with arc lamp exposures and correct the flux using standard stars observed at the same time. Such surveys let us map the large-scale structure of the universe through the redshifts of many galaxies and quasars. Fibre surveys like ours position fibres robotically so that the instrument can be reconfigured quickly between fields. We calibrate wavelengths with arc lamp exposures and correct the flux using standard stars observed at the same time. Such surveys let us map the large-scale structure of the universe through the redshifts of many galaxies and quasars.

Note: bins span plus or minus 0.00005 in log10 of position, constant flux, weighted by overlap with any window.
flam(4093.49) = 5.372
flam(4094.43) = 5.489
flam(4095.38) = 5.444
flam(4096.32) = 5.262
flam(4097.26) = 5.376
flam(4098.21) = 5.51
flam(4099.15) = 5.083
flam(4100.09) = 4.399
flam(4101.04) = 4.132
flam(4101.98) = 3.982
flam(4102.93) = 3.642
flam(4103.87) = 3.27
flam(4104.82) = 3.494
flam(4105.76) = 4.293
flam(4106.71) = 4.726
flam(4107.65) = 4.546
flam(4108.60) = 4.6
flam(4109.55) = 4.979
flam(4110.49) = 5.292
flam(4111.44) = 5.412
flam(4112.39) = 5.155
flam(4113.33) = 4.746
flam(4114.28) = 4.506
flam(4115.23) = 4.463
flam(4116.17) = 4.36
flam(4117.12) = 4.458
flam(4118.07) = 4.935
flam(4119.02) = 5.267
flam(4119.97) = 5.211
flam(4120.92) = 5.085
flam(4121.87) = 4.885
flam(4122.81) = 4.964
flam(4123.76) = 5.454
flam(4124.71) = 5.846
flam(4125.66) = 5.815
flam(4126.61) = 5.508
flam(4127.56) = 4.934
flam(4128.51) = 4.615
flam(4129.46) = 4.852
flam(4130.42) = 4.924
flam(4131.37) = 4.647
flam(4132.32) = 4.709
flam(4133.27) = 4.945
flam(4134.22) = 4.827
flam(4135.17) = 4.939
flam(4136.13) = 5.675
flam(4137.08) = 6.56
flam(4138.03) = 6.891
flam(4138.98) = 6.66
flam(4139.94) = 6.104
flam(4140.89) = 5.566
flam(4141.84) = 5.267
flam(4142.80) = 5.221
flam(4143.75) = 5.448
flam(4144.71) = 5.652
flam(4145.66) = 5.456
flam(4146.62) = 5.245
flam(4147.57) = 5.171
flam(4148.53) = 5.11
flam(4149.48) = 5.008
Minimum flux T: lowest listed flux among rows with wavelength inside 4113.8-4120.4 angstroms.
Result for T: 4.36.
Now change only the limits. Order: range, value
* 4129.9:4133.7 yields 4.647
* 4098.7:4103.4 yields 3.642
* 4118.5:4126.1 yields 4.885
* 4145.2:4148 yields 5.171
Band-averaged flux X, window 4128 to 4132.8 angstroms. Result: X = 4.75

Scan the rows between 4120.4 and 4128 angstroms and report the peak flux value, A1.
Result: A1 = 5.846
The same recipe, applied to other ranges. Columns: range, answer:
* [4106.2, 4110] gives 4.979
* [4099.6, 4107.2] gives 4.726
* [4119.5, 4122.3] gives 5.211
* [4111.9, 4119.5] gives 5.267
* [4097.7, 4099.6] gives 5.51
